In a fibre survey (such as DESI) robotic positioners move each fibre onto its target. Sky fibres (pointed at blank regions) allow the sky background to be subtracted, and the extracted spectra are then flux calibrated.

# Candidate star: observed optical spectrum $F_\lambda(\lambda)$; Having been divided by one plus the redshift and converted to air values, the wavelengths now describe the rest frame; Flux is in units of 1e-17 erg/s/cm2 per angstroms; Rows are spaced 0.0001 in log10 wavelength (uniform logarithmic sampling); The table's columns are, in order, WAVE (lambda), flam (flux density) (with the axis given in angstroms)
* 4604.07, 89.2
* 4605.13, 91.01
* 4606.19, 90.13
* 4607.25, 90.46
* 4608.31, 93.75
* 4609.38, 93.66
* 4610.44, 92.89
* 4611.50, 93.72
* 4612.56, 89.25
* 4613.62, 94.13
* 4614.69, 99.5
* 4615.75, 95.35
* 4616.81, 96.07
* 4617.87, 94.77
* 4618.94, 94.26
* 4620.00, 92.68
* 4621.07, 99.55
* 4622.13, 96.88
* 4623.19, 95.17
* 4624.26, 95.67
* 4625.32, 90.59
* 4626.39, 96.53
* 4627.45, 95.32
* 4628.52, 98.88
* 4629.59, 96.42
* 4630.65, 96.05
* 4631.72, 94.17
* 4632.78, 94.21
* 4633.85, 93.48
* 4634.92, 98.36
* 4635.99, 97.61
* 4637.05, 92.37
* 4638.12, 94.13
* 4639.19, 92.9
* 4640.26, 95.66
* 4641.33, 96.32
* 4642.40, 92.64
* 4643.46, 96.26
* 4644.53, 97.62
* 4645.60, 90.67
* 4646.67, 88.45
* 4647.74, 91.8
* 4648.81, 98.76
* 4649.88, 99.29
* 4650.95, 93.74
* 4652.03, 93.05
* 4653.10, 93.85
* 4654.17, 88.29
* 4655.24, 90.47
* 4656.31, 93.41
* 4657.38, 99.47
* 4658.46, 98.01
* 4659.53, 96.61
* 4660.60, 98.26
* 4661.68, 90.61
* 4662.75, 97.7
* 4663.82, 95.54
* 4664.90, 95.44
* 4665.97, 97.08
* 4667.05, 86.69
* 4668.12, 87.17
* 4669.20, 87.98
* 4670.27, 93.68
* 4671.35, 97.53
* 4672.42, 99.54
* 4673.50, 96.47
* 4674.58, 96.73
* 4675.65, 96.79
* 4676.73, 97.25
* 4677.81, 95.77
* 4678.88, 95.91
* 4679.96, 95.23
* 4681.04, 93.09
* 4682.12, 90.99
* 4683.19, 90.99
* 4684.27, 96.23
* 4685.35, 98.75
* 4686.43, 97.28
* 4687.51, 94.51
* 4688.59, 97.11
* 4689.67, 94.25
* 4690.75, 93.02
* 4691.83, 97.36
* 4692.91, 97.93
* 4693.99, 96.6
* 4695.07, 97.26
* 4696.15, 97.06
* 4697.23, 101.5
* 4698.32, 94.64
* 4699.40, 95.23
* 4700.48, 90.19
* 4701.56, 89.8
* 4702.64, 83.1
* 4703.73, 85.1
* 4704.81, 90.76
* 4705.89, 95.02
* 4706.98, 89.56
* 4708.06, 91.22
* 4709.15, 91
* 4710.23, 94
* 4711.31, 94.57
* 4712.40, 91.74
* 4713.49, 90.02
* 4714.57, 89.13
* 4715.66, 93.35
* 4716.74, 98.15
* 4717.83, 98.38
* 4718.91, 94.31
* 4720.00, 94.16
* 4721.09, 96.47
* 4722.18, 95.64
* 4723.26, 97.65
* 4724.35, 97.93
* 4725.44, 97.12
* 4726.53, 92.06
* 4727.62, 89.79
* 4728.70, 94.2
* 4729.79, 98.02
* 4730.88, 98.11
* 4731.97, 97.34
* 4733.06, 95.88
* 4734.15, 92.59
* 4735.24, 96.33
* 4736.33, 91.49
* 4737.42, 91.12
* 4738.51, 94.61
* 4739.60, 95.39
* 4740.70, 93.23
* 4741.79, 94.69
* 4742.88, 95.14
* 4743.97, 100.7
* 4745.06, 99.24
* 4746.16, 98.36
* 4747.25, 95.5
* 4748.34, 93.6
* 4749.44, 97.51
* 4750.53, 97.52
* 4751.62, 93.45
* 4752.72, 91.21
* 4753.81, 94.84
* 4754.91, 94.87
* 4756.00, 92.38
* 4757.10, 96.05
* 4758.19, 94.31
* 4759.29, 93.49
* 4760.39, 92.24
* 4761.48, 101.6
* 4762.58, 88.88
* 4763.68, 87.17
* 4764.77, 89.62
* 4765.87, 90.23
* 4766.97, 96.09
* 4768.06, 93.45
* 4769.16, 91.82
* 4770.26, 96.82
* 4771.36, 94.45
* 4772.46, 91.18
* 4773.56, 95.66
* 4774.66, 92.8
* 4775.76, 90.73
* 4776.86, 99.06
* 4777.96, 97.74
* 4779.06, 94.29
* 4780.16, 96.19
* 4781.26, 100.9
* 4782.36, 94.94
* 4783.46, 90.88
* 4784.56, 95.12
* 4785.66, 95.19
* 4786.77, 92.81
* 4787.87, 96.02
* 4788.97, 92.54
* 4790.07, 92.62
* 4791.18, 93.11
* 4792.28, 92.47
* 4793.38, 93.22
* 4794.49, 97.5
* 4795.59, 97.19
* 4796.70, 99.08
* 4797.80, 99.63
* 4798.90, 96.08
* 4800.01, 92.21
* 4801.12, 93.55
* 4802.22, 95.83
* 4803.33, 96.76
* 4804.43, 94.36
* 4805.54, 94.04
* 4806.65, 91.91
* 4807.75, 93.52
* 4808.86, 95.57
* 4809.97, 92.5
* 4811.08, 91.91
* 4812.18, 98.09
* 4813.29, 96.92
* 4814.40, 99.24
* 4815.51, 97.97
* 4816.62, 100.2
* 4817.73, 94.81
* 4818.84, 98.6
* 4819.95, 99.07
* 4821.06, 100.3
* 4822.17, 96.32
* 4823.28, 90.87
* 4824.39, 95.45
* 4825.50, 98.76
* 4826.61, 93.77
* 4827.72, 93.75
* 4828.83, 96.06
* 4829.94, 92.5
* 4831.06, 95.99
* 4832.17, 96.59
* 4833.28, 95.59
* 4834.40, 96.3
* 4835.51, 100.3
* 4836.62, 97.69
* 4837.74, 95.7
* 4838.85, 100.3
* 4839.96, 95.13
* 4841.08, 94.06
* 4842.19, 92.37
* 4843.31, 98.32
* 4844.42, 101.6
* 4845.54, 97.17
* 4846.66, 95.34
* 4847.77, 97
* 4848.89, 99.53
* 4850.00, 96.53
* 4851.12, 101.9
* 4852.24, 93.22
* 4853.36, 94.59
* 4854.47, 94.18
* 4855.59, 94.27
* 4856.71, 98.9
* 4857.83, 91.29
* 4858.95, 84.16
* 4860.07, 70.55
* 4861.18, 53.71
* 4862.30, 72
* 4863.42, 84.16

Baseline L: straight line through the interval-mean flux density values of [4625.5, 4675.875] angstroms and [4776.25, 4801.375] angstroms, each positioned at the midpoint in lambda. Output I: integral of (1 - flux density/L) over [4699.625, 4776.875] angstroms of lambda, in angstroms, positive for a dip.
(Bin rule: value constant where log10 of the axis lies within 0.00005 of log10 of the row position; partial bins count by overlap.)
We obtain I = 1.0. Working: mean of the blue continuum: 94.7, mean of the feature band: 93.8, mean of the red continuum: 95.3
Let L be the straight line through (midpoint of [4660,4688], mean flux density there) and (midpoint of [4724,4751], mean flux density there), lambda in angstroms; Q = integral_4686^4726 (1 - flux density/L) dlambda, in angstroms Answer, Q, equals 0.4 angstroms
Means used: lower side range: 94.7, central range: 94.1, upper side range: 95.5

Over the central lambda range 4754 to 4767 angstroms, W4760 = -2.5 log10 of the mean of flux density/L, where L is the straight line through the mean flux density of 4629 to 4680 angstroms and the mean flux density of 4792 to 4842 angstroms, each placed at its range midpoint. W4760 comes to 0.03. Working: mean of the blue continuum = 94.7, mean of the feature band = 93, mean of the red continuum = 95.9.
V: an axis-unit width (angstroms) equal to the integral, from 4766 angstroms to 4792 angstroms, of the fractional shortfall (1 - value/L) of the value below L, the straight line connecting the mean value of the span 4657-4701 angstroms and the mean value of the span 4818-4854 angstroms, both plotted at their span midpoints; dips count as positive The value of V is 0.5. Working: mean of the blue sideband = 95.3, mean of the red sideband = 96.6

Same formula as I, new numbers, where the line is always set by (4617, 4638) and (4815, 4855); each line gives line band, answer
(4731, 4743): 0.2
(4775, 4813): 0.6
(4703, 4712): 0.4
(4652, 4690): 0.4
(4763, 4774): 0.4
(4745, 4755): 0.1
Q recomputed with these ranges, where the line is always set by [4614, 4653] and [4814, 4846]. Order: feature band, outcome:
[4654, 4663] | 0.0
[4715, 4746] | 0.1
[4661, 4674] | 0.2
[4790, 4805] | 0.2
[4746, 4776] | 0.7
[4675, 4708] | 0.5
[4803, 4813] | 0.2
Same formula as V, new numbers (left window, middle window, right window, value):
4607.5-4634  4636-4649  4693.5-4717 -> 0.0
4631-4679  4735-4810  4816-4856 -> 1.0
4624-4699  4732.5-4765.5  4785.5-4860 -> 0.3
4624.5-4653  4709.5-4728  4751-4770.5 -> -0.1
